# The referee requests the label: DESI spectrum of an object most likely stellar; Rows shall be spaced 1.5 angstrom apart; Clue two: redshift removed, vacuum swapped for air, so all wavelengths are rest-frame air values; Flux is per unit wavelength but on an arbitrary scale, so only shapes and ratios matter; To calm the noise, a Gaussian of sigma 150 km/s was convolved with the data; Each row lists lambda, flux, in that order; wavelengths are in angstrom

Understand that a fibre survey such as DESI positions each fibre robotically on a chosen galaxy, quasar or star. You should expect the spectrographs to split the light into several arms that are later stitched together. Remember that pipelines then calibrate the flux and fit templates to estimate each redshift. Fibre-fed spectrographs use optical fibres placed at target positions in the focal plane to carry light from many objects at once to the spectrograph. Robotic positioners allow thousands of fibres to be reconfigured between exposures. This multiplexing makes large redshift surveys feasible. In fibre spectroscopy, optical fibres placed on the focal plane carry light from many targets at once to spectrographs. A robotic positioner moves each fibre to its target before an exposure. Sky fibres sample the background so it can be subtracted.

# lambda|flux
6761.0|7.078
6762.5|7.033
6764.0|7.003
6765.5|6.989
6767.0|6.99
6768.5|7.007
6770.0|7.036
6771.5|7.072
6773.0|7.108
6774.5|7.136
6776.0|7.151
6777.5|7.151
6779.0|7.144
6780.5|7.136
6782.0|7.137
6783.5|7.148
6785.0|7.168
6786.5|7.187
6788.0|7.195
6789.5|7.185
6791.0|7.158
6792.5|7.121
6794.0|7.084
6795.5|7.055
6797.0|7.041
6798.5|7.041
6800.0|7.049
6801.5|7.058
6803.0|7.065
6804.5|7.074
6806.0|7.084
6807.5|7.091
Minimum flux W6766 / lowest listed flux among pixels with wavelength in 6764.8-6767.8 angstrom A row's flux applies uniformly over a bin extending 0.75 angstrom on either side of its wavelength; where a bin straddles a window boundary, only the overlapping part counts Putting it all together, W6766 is 6.989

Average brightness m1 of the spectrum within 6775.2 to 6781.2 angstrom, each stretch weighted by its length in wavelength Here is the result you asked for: 7.15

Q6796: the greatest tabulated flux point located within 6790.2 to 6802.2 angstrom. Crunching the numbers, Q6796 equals 7.158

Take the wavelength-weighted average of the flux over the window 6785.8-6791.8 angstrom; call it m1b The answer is 7.18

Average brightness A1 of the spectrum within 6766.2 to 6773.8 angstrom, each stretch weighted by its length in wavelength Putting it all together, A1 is 7.04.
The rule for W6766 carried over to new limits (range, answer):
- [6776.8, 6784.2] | 7.136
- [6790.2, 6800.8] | 7.041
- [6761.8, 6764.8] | 7.003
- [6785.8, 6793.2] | 7.121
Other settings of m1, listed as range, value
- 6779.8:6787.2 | 7.16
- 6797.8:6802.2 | 7.05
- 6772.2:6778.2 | 7.14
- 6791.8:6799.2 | 7.07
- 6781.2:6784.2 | 7.14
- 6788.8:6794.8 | 7.14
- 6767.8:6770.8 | 7.02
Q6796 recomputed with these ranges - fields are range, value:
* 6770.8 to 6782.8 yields 7.151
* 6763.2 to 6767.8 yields 7.003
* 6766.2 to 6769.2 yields 7.007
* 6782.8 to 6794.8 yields 7.195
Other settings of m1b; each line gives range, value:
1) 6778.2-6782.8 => 7.14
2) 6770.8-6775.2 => 7.11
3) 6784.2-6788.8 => 7.18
